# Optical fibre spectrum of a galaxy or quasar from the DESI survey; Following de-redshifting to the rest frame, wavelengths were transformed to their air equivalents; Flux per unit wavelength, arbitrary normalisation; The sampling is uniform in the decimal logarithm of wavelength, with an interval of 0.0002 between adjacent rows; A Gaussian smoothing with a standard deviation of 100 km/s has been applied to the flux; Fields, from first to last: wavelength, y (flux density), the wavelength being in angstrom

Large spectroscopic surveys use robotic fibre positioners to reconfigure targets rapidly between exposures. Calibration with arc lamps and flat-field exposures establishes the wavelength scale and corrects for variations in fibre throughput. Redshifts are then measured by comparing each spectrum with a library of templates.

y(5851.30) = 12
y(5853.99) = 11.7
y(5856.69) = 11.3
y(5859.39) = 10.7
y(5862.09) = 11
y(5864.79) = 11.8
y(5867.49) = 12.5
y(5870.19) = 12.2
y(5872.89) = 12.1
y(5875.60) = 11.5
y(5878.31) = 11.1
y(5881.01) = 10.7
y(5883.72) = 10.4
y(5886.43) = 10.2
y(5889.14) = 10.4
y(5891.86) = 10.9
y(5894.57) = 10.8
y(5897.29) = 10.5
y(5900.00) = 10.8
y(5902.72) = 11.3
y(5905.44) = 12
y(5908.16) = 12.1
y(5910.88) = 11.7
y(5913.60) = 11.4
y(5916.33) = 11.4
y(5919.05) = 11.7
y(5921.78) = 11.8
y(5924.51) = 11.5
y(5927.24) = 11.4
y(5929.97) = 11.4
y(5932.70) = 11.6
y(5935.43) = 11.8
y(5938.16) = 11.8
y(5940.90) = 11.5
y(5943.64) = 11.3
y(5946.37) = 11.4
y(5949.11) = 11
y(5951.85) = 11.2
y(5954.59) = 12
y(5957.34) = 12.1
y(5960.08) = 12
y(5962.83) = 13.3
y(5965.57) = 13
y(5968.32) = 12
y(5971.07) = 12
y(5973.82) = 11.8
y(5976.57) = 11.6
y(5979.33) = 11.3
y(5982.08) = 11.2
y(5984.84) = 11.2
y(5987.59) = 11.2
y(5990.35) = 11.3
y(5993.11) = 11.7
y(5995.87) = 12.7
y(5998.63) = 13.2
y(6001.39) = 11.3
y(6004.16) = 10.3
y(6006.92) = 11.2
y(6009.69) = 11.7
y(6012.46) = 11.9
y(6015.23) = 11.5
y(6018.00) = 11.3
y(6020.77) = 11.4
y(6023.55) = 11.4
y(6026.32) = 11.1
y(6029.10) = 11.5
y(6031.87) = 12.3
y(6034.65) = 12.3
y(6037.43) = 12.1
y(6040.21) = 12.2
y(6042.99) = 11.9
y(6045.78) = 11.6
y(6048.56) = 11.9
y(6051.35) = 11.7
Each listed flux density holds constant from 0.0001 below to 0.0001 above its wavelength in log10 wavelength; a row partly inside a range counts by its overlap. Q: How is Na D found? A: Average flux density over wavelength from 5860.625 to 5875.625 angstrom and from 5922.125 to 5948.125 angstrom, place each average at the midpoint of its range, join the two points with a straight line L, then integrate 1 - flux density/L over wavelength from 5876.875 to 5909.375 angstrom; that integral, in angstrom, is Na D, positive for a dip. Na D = 2.2 angstrom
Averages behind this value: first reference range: 11.9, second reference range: 11.5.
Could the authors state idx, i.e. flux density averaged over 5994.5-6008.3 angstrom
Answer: 11.7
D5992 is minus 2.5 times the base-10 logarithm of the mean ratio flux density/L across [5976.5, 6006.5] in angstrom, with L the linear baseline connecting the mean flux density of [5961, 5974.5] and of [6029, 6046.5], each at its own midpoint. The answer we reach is 0.07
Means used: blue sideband 12.4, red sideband 12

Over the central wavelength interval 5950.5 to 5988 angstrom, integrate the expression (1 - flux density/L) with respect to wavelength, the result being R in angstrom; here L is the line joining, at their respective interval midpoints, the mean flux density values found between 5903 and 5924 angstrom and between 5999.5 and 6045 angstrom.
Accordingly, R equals -0.7 angstrom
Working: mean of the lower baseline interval 11.7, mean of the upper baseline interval 11.6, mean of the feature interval 11.9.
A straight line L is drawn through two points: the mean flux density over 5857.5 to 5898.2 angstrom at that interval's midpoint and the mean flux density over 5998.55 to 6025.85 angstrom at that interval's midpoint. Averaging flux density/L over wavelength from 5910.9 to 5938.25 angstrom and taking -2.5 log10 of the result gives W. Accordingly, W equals -0.03 mag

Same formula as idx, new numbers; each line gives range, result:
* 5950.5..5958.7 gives 11.8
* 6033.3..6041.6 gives 12.2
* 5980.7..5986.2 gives 11.2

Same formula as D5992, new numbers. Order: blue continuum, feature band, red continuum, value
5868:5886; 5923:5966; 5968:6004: -0.02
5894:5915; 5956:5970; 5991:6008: -0.08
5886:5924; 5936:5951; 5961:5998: 0.02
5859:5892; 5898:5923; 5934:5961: -0.01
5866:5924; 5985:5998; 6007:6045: -0.01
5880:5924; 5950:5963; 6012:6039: -0.05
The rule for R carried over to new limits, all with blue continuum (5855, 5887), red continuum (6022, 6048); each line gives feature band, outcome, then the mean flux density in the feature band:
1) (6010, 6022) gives 0.2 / 11.5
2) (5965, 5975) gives -0.4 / 12.1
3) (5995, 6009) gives 0.0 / 11.7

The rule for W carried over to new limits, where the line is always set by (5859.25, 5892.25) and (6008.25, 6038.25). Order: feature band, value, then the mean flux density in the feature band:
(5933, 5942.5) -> -0.03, 11.7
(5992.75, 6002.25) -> -0.07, 12.3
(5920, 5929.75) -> -0.02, 11.5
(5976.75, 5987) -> 0.03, 11.3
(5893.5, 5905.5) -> 0.03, 11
